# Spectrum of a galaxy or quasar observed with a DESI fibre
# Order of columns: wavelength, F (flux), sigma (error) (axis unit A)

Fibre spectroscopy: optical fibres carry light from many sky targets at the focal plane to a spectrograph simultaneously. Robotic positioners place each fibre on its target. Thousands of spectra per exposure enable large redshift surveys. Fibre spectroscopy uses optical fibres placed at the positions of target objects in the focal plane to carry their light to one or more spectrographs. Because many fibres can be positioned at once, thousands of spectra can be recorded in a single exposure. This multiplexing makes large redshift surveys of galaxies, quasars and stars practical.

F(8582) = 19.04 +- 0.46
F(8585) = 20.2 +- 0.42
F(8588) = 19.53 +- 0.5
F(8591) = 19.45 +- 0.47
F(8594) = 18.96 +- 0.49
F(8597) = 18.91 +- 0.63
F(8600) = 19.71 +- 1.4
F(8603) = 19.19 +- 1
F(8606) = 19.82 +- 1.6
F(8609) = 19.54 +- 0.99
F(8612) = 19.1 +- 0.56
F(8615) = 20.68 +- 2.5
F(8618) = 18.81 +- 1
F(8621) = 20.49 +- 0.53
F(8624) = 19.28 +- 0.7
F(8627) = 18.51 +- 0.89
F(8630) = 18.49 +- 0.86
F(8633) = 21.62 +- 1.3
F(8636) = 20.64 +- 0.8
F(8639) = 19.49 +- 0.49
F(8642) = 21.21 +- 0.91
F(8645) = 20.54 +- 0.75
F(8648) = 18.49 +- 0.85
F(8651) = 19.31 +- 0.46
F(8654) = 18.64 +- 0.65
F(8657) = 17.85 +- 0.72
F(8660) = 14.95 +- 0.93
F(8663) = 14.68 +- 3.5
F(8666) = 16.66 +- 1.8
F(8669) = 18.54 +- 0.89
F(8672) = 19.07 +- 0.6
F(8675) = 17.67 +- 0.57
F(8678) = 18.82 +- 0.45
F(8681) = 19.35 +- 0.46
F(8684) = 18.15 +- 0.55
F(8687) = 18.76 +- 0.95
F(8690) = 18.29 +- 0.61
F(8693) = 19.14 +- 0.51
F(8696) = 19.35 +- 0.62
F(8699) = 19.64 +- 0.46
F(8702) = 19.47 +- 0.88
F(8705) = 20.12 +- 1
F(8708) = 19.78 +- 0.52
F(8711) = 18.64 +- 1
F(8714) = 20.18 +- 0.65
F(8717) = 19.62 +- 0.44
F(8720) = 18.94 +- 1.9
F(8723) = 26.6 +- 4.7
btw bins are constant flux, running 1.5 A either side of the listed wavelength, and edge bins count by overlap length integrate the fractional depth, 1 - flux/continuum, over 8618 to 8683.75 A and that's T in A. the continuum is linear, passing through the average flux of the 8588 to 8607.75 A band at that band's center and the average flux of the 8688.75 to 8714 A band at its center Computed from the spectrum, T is 2.0 A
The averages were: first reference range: 19.4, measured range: 18.8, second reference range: 19.4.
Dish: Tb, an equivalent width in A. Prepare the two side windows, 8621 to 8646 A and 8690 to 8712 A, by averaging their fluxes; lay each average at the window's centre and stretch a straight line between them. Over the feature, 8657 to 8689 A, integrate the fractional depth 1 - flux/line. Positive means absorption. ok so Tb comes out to 3.2 A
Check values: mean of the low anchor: 20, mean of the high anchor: 19.4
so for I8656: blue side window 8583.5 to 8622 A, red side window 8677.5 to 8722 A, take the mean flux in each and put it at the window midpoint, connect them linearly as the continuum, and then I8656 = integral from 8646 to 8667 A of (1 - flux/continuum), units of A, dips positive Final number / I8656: 2.27 A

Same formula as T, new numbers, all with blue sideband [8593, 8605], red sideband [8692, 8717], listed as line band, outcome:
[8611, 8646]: -1.06 A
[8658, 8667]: 1.82 A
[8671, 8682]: 0.44 A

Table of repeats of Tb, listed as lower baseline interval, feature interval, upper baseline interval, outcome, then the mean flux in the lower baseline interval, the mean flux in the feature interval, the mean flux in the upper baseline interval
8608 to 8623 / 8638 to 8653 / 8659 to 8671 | -1.8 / 19.7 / 19.8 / 16.4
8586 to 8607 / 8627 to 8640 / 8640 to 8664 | -0.9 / 19.4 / 19.9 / 18.3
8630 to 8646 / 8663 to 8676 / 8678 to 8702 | 1.3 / 20.5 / 17.6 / 19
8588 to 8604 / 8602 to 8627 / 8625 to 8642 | 0.0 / 19.3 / 19.6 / 19.9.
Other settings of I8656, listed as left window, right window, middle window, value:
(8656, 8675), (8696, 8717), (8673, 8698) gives -0.6 A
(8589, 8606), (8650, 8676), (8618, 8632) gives -0.5 A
